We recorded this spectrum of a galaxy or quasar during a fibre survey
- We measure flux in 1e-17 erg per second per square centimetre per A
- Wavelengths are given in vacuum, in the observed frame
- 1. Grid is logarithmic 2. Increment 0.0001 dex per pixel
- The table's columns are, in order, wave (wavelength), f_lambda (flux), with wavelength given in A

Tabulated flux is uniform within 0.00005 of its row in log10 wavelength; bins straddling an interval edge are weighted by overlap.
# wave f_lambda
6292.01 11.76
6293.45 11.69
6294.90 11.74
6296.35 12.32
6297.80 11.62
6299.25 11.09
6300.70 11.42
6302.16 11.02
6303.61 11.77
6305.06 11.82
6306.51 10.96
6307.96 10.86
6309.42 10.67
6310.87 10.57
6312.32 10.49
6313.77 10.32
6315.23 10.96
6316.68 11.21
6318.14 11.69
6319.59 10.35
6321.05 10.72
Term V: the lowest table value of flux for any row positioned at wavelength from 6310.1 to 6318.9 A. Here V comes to 10.32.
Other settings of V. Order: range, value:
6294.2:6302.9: 11.02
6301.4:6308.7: 10.86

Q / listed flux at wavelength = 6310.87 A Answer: 10.57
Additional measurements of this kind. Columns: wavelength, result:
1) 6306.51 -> 10.96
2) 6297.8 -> 11.62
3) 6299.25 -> 11.09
